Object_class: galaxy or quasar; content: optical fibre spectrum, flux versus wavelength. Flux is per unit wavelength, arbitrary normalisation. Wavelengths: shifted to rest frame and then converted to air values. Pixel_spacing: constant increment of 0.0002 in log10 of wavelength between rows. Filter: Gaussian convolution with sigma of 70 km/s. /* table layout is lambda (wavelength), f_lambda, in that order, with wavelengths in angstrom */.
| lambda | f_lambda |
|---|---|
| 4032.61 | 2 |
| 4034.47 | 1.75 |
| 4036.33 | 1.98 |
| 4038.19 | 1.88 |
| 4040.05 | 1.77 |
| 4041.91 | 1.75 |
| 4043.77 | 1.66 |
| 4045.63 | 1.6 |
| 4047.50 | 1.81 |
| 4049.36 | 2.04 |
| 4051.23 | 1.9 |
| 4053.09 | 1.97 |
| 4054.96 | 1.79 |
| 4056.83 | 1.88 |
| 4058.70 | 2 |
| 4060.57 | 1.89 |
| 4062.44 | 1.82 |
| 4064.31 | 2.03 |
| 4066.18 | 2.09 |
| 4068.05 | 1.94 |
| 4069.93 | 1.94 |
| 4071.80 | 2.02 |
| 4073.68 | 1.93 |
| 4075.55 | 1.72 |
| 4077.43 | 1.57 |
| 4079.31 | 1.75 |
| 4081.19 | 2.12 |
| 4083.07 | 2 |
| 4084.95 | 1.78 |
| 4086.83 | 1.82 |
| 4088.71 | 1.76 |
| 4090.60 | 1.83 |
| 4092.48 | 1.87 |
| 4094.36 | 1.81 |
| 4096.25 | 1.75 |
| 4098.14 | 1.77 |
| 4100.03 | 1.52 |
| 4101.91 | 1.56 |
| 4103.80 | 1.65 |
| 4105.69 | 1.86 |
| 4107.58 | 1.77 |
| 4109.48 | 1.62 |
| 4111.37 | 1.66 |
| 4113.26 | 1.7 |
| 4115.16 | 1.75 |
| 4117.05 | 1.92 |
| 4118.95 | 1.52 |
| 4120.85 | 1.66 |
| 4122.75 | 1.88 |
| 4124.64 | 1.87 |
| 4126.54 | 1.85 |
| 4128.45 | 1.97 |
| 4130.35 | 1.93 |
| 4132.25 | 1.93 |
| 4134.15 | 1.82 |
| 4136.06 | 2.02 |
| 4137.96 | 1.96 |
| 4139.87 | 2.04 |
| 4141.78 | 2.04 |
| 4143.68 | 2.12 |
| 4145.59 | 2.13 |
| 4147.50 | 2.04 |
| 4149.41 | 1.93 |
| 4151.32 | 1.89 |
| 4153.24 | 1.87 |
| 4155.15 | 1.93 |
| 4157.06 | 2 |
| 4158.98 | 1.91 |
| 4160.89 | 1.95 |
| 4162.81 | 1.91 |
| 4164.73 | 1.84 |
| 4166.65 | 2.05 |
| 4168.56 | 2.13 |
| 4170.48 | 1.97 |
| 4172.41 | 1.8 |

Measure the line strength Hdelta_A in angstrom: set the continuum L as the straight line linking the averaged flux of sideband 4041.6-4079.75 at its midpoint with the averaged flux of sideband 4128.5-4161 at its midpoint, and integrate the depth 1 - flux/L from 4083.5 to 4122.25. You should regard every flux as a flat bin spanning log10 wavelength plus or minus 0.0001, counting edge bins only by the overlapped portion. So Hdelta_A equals 3.7 angstrom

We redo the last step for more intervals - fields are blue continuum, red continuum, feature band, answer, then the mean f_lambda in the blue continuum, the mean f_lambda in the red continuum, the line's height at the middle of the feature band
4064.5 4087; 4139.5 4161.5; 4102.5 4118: 1.6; 1.9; 1.99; 1.94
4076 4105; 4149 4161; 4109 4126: 0.9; 1.77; 1.92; 1.83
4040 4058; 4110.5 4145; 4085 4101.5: 0.8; 1.82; 1.87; 1.85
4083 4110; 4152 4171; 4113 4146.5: -0.8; 1.75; 1.95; 1.86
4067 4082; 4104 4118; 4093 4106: 0.6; 1.87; 1.75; 1.79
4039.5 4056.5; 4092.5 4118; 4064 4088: -1.7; 1.81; 1.72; 1.77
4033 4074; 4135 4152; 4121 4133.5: 0.7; 1.88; 2.02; 2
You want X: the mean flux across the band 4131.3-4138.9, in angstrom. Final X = 1.93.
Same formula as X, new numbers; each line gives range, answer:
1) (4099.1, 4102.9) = 1.54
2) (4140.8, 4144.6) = 2.08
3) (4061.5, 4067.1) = 1.98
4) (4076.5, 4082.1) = 1.81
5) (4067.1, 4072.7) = 1.97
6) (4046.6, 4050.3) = 1.93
